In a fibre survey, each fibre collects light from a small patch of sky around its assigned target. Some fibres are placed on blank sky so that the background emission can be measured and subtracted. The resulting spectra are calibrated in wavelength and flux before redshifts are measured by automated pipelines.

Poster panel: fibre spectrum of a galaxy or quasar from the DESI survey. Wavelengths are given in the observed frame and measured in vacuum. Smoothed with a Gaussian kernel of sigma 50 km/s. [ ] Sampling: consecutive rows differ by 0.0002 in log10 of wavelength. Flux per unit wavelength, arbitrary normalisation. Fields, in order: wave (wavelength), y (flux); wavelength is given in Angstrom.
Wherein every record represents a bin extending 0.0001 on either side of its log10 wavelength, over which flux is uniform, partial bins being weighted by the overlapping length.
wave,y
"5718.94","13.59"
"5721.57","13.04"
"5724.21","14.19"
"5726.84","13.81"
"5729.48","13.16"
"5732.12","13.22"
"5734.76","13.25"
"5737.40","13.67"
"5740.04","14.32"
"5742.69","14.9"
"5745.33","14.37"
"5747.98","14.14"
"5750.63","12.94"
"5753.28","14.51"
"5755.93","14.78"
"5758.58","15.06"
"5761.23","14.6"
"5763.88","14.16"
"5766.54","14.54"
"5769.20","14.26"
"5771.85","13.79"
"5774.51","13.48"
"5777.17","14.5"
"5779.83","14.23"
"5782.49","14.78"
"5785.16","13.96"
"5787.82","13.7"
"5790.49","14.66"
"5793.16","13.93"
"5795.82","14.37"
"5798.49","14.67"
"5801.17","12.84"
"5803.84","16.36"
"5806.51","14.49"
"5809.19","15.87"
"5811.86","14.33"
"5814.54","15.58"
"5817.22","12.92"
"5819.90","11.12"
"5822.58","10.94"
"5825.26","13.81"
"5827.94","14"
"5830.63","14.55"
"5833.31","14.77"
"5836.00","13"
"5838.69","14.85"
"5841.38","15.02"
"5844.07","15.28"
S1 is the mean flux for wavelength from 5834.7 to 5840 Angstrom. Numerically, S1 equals 13.9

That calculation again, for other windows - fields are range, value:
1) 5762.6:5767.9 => 14.3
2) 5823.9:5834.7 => 14.3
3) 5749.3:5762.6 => 14.4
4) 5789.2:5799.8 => 14.4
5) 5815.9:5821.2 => 12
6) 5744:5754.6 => 14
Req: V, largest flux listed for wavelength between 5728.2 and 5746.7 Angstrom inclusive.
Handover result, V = 14.9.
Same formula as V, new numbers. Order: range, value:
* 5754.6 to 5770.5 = 15.06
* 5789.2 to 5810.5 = 16.36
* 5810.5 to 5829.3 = 15.58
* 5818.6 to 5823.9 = 11.12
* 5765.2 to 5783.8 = 14.78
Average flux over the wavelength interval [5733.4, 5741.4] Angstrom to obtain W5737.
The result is 13.7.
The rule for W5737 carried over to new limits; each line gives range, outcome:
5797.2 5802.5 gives 13.7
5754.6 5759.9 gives 14.9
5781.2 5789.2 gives 14.1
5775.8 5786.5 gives 14.4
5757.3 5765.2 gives 14.6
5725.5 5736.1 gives 13.4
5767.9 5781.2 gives 14.1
